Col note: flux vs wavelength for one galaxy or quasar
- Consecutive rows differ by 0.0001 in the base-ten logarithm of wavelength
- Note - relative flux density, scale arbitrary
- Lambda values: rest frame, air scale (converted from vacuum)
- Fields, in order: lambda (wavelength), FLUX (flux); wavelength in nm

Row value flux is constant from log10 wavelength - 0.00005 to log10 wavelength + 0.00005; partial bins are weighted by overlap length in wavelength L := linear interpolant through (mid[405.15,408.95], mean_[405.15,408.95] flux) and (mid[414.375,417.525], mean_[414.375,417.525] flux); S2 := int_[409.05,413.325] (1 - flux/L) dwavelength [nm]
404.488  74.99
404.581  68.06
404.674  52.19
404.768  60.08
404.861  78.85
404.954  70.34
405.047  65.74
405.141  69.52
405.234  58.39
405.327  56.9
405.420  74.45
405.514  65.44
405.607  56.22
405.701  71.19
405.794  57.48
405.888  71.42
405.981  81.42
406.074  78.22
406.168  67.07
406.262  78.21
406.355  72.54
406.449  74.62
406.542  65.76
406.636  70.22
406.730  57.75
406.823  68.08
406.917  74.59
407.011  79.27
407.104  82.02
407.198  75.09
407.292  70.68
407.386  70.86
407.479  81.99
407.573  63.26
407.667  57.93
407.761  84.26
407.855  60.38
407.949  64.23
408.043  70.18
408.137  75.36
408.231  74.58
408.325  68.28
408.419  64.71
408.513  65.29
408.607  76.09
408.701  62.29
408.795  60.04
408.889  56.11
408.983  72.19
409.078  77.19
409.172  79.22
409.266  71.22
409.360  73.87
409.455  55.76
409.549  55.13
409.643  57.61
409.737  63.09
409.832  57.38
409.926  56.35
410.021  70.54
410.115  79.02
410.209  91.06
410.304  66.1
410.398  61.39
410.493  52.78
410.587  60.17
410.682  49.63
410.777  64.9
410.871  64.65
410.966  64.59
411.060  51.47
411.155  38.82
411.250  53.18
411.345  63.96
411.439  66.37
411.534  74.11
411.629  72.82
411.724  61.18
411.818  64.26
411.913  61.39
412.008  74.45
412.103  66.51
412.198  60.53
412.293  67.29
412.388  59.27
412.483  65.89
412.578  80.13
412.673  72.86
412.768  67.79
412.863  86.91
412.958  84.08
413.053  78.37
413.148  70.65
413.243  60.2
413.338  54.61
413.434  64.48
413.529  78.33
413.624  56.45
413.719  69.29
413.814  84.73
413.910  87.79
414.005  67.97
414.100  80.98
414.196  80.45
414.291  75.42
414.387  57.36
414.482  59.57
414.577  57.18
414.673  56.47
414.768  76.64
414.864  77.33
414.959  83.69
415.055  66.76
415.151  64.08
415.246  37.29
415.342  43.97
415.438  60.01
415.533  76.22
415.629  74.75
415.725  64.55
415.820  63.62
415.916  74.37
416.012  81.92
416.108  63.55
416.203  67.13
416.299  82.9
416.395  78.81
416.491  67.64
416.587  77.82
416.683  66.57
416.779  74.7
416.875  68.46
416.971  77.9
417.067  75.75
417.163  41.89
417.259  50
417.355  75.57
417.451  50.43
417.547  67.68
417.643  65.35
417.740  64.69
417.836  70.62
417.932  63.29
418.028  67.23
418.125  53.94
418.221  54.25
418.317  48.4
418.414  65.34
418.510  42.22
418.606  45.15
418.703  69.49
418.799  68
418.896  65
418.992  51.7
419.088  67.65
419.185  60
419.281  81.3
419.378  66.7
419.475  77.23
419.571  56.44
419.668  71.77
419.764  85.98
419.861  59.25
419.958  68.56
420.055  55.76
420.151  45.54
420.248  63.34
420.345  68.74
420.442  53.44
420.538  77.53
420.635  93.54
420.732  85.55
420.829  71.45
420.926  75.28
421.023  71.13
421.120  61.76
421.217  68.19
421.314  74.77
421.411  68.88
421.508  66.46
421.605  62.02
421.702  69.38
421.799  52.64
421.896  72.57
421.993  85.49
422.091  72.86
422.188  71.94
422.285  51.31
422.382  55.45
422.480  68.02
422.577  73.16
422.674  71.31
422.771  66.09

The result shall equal 0.13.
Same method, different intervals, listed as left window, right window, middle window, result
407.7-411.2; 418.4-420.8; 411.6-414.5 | -0.21 nm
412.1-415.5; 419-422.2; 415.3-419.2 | 0.23 nm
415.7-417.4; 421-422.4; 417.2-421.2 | 0.21 nm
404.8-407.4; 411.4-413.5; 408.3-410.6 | 0.11 nm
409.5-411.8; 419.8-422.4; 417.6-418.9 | 0.12 nm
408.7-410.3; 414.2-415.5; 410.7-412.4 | 0.08 nm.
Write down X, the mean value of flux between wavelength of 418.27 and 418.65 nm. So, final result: 50.3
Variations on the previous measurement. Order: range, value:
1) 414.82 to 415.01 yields 80.4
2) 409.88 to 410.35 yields 72.6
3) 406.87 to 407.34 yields 76.3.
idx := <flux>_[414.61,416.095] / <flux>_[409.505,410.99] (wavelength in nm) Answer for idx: 1.1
